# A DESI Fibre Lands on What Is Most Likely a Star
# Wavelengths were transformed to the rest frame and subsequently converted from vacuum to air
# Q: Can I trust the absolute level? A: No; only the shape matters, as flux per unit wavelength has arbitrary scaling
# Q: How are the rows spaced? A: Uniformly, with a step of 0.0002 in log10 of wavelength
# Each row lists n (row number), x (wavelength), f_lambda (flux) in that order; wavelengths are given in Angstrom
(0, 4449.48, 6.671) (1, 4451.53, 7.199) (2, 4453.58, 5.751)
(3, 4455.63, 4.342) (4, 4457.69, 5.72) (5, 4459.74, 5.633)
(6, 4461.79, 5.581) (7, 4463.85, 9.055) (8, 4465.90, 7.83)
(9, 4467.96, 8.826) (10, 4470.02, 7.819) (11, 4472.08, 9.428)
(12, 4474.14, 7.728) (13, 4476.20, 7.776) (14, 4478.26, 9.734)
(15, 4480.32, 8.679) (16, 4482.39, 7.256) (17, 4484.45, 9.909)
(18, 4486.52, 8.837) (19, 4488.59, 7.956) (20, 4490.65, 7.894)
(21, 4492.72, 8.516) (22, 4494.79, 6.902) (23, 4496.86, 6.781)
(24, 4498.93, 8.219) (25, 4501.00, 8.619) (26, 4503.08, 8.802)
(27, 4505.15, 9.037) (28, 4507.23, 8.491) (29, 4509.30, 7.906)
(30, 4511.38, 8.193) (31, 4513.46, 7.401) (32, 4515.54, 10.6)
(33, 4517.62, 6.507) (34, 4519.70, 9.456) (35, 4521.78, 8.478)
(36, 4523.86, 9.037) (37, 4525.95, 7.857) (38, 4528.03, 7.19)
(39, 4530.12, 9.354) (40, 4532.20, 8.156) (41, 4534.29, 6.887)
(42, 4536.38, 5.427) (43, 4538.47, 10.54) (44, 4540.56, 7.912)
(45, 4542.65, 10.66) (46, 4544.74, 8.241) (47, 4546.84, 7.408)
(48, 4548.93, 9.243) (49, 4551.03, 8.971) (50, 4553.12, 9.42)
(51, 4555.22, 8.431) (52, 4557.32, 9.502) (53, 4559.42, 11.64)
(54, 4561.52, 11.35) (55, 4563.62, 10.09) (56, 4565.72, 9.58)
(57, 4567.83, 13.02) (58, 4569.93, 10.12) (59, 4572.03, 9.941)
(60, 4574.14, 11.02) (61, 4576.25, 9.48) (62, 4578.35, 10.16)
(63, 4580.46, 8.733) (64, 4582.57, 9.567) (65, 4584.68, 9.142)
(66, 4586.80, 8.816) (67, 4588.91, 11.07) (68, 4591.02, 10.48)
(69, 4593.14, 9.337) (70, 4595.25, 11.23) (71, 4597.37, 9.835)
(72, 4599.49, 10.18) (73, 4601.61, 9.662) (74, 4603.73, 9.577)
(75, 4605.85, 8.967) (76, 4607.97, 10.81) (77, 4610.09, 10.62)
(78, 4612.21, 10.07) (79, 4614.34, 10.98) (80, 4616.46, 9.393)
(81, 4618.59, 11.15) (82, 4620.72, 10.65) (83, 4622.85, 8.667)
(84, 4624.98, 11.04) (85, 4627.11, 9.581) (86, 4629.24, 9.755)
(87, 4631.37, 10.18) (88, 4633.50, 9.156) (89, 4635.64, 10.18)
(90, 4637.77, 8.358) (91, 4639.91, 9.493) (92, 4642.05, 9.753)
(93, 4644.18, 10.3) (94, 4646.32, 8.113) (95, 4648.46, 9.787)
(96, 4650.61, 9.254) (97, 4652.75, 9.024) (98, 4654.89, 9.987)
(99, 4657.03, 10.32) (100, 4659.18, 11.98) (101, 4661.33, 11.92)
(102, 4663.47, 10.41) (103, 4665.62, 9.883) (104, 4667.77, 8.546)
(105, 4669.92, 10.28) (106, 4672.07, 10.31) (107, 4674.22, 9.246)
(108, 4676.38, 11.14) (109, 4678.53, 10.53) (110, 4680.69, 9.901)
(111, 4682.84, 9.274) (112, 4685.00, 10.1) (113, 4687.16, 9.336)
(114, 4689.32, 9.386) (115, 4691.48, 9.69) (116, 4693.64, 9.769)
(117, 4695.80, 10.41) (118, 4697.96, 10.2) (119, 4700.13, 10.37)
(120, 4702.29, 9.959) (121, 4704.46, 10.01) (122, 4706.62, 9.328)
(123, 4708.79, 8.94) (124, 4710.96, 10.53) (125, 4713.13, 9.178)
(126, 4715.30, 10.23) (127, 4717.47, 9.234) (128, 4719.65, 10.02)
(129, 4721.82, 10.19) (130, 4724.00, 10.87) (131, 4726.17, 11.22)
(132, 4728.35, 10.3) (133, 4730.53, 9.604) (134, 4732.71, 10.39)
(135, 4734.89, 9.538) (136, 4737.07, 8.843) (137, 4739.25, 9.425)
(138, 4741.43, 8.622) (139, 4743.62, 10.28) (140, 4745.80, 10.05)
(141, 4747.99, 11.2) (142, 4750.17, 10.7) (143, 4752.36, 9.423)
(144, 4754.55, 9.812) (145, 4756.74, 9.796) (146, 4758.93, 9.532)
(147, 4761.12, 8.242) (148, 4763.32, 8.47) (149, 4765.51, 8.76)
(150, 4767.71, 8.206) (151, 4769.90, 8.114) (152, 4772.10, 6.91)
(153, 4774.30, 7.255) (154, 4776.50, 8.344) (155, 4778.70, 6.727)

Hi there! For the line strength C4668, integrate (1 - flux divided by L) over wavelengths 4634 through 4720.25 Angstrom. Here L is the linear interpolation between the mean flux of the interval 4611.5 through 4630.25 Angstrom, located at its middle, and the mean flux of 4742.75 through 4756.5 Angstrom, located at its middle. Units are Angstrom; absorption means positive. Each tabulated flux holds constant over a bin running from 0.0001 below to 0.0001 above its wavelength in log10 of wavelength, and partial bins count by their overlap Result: 2.7 Angstrom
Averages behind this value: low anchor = 10.1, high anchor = 10.2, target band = 9.86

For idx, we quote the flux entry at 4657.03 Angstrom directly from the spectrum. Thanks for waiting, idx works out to 10.32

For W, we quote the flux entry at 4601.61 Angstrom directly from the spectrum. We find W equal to 9.662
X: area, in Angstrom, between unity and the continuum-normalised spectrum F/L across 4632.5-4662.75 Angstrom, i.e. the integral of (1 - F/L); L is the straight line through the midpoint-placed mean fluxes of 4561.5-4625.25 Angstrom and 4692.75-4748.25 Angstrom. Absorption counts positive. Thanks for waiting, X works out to 0.60 Angstrom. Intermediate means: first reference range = 10.1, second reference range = 9.93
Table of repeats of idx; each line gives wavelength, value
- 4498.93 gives 8.219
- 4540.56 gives 7.912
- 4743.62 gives 10.28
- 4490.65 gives 7.894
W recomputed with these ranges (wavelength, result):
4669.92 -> 10.28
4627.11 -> 9.581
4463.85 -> 9.055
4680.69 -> 9.901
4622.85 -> 8.667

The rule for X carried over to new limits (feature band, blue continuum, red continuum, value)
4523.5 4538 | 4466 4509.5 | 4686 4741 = 1.5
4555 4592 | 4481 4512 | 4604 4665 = -3.8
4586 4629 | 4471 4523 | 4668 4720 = -4.2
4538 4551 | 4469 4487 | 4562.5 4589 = 0.8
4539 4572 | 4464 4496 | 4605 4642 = -1.9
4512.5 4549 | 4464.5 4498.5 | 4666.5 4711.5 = 1.3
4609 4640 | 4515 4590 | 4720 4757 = -1.4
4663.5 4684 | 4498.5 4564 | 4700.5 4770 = -1.2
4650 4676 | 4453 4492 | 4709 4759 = -2.2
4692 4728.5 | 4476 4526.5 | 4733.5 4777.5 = -4.4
